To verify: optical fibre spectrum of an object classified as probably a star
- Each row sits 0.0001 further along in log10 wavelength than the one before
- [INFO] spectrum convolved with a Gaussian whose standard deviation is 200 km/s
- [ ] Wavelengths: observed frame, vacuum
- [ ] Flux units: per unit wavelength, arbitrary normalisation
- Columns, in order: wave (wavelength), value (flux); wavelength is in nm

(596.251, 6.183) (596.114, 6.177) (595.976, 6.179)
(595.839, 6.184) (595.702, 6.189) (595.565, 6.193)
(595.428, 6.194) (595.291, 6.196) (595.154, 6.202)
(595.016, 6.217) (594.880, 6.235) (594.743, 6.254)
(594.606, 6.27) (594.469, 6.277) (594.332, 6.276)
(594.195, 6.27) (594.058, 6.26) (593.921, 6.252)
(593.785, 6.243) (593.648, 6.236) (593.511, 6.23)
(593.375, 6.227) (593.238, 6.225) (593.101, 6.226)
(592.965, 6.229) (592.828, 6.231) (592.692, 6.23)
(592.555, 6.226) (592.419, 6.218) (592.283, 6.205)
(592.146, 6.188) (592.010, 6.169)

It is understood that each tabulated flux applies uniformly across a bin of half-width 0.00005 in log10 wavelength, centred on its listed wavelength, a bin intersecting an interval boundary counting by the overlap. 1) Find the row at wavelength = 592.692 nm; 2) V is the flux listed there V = 6.23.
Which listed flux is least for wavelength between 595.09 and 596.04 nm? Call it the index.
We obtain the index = 6.179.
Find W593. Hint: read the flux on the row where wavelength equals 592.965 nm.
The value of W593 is 6.229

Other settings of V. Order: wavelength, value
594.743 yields 6.254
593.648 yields 6.236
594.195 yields 6.27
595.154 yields 6.202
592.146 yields 6.188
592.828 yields 6.231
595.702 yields 6.189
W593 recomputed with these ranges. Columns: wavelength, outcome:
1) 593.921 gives 6.252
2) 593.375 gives 6.227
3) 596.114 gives 6.177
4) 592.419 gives 6.218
